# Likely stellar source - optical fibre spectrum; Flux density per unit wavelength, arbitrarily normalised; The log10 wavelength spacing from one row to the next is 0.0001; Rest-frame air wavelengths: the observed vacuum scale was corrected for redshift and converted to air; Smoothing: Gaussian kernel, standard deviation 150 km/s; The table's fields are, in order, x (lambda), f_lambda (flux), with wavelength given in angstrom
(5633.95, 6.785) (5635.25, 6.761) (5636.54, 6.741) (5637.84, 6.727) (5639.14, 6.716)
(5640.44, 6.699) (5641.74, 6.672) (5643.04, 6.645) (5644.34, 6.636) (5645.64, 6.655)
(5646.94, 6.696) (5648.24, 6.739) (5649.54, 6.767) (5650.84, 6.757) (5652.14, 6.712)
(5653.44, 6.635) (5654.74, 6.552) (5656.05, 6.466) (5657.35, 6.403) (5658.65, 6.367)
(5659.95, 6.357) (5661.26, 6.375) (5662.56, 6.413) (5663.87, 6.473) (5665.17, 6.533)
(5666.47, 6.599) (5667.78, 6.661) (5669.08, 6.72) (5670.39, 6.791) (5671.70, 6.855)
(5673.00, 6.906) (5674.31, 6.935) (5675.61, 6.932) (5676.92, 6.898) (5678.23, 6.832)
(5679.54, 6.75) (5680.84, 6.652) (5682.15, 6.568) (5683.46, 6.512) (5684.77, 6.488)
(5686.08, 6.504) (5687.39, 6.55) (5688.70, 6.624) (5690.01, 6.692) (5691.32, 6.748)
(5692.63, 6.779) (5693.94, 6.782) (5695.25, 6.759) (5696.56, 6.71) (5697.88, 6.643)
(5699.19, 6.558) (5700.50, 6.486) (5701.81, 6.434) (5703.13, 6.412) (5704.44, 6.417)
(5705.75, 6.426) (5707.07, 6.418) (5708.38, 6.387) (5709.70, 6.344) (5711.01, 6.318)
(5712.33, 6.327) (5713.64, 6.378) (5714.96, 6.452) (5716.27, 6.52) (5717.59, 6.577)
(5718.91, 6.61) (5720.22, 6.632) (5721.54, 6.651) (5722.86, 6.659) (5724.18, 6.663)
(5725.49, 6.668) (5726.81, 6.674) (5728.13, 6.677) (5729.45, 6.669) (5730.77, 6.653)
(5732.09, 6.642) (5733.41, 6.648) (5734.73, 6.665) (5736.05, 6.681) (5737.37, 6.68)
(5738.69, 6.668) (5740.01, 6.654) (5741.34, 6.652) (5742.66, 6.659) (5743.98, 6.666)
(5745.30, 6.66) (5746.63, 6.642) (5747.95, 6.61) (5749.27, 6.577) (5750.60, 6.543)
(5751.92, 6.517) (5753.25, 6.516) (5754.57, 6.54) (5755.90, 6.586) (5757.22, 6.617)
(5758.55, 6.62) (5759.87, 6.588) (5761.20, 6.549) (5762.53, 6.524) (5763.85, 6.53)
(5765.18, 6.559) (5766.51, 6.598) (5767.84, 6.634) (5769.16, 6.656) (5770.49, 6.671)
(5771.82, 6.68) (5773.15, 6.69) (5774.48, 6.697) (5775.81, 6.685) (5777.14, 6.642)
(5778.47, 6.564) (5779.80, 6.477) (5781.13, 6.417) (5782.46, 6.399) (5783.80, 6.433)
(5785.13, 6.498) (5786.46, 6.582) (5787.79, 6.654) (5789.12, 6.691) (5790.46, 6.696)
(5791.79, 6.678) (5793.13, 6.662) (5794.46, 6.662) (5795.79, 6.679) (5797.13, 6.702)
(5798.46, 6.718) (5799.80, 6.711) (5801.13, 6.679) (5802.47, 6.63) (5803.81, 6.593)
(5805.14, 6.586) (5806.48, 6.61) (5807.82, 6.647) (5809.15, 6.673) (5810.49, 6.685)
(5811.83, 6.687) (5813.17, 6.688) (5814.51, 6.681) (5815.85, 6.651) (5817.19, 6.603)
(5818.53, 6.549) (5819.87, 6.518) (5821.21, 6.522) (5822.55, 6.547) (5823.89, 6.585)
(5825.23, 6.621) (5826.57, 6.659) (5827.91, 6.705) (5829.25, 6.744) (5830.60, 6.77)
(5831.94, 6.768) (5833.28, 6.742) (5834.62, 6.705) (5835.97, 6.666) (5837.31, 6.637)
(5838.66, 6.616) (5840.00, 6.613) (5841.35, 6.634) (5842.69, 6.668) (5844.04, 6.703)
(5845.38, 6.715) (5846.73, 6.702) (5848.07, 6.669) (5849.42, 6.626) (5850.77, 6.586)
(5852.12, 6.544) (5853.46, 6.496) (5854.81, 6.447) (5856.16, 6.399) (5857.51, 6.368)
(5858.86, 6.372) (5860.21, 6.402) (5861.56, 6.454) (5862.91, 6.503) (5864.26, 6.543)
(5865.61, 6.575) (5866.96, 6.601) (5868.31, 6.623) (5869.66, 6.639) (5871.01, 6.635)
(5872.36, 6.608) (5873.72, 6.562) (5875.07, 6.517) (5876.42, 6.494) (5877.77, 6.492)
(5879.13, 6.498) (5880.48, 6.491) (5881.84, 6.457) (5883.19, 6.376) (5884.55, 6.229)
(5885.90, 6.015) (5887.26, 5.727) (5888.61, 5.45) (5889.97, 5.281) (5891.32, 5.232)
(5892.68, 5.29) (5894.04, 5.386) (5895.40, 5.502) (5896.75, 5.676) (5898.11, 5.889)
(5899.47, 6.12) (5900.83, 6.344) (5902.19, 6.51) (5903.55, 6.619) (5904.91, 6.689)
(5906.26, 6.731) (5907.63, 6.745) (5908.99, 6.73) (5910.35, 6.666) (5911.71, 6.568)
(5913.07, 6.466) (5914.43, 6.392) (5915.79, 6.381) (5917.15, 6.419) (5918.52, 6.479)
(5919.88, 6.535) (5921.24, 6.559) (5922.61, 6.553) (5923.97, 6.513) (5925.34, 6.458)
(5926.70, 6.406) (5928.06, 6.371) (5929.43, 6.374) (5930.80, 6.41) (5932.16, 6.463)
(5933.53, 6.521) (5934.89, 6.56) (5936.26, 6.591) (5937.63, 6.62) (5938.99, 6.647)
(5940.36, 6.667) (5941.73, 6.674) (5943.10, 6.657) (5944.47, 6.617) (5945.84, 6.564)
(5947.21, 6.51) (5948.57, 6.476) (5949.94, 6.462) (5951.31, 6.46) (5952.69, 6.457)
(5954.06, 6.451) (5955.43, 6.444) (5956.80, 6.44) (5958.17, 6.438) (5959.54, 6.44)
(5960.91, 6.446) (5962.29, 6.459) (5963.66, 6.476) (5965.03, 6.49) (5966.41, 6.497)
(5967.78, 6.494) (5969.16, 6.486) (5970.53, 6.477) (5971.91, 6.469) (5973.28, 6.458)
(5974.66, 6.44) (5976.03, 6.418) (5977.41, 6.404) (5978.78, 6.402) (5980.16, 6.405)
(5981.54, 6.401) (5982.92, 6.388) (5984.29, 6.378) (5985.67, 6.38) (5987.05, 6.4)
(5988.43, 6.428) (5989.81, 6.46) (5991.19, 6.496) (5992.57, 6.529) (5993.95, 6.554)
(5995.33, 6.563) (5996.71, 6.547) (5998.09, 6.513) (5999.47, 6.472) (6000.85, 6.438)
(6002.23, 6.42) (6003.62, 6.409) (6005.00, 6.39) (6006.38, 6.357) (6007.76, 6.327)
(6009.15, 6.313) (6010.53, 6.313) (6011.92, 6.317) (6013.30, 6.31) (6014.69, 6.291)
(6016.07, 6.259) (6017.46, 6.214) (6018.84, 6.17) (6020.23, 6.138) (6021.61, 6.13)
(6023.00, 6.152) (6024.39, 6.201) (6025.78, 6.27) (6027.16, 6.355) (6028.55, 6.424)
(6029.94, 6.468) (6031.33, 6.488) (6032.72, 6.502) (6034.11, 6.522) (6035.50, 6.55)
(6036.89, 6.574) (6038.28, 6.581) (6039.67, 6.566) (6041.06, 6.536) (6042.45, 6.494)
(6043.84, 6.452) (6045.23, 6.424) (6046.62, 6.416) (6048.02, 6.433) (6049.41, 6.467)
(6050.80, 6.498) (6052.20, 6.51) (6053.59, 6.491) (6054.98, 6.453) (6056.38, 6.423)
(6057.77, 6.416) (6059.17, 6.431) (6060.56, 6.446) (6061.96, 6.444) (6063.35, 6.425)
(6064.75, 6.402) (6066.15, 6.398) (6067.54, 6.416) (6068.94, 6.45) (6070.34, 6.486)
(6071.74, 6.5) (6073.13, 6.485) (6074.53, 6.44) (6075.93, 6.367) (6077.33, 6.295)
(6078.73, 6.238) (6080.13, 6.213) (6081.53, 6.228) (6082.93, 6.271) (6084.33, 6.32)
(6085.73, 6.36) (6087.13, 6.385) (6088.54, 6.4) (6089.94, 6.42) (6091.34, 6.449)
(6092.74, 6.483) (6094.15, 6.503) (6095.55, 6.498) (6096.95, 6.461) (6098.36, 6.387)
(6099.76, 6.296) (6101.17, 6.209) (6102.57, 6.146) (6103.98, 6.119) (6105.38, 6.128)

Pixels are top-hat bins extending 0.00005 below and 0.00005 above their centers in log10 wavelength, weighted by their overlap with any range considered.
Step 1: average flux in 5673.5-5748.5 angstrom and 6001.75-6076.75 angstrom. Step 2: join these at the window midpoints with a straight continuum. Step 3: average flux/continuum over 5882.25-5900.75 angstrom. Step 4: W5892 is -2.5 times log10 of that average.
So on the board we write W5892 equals 0.13 mag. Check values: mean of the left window 6.61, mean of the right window 6.4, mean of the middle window 5.74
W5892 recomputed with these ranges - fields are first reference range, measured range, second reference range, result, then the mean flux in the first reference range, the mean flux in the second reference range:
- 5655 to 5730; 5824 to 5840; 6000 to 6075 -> -0.03 mag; 6.59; 6.4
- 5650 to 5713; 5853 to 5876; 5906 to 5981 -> 0.00 mag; 6.59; 6.5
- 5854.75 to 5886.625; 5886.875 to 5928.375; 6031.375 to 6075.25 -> 0.04 mag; 6.47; 6.47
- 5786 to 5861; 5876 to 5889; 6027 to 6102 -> 0.06 mag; 6.63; 6.43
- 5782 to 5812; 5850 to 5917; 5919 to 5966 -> 0.04 mag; 6.63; 6.51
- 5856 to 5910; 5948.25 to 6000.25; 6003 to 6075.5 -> -0.02 mag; 6.27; 6.4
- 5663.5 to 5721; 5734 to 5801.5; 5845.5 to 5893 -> -0.02 mag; 6.61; 6.35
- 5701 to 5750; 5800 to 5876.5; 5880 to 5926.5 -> -0.04 mag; 6.57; 6.22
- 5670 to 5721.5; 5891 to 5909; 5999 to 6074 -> 0.07 mag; 6.6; 6.4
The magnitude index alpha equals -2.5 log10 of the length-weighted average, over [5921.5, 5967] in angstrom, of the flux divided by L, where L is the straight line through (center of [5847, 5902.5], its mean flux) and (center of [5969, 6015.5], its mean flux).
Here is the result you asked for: -0.02 mag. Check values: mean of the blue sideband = 6.26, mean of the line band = 6.5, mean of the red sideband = 6.42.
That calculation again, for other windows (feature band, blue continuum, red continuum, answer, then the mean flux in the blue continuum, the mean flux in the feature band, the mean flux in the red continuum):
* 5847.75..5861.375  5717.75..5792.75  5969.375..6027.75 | 0.006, 6.61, 6.48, 6.38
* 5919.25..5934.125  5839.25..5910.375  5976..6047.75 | -0.016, 6.35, 6.47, 6.4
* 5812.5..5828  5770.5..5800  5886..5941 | -0.013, 6.62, 6.61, 6.29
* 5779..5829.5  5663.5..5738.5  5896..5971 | -0.010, 6.62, 6.62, 6.48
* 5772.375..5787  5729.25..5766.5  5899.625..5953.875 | 0.007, 6.61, 6.55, 6.53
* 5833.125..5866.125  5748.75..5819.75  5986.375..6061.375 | -0.003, 6.61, 6.57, 6.41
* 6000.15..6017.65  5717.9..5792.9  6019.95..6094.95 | 0.018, 6.61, 6.34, 6.41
